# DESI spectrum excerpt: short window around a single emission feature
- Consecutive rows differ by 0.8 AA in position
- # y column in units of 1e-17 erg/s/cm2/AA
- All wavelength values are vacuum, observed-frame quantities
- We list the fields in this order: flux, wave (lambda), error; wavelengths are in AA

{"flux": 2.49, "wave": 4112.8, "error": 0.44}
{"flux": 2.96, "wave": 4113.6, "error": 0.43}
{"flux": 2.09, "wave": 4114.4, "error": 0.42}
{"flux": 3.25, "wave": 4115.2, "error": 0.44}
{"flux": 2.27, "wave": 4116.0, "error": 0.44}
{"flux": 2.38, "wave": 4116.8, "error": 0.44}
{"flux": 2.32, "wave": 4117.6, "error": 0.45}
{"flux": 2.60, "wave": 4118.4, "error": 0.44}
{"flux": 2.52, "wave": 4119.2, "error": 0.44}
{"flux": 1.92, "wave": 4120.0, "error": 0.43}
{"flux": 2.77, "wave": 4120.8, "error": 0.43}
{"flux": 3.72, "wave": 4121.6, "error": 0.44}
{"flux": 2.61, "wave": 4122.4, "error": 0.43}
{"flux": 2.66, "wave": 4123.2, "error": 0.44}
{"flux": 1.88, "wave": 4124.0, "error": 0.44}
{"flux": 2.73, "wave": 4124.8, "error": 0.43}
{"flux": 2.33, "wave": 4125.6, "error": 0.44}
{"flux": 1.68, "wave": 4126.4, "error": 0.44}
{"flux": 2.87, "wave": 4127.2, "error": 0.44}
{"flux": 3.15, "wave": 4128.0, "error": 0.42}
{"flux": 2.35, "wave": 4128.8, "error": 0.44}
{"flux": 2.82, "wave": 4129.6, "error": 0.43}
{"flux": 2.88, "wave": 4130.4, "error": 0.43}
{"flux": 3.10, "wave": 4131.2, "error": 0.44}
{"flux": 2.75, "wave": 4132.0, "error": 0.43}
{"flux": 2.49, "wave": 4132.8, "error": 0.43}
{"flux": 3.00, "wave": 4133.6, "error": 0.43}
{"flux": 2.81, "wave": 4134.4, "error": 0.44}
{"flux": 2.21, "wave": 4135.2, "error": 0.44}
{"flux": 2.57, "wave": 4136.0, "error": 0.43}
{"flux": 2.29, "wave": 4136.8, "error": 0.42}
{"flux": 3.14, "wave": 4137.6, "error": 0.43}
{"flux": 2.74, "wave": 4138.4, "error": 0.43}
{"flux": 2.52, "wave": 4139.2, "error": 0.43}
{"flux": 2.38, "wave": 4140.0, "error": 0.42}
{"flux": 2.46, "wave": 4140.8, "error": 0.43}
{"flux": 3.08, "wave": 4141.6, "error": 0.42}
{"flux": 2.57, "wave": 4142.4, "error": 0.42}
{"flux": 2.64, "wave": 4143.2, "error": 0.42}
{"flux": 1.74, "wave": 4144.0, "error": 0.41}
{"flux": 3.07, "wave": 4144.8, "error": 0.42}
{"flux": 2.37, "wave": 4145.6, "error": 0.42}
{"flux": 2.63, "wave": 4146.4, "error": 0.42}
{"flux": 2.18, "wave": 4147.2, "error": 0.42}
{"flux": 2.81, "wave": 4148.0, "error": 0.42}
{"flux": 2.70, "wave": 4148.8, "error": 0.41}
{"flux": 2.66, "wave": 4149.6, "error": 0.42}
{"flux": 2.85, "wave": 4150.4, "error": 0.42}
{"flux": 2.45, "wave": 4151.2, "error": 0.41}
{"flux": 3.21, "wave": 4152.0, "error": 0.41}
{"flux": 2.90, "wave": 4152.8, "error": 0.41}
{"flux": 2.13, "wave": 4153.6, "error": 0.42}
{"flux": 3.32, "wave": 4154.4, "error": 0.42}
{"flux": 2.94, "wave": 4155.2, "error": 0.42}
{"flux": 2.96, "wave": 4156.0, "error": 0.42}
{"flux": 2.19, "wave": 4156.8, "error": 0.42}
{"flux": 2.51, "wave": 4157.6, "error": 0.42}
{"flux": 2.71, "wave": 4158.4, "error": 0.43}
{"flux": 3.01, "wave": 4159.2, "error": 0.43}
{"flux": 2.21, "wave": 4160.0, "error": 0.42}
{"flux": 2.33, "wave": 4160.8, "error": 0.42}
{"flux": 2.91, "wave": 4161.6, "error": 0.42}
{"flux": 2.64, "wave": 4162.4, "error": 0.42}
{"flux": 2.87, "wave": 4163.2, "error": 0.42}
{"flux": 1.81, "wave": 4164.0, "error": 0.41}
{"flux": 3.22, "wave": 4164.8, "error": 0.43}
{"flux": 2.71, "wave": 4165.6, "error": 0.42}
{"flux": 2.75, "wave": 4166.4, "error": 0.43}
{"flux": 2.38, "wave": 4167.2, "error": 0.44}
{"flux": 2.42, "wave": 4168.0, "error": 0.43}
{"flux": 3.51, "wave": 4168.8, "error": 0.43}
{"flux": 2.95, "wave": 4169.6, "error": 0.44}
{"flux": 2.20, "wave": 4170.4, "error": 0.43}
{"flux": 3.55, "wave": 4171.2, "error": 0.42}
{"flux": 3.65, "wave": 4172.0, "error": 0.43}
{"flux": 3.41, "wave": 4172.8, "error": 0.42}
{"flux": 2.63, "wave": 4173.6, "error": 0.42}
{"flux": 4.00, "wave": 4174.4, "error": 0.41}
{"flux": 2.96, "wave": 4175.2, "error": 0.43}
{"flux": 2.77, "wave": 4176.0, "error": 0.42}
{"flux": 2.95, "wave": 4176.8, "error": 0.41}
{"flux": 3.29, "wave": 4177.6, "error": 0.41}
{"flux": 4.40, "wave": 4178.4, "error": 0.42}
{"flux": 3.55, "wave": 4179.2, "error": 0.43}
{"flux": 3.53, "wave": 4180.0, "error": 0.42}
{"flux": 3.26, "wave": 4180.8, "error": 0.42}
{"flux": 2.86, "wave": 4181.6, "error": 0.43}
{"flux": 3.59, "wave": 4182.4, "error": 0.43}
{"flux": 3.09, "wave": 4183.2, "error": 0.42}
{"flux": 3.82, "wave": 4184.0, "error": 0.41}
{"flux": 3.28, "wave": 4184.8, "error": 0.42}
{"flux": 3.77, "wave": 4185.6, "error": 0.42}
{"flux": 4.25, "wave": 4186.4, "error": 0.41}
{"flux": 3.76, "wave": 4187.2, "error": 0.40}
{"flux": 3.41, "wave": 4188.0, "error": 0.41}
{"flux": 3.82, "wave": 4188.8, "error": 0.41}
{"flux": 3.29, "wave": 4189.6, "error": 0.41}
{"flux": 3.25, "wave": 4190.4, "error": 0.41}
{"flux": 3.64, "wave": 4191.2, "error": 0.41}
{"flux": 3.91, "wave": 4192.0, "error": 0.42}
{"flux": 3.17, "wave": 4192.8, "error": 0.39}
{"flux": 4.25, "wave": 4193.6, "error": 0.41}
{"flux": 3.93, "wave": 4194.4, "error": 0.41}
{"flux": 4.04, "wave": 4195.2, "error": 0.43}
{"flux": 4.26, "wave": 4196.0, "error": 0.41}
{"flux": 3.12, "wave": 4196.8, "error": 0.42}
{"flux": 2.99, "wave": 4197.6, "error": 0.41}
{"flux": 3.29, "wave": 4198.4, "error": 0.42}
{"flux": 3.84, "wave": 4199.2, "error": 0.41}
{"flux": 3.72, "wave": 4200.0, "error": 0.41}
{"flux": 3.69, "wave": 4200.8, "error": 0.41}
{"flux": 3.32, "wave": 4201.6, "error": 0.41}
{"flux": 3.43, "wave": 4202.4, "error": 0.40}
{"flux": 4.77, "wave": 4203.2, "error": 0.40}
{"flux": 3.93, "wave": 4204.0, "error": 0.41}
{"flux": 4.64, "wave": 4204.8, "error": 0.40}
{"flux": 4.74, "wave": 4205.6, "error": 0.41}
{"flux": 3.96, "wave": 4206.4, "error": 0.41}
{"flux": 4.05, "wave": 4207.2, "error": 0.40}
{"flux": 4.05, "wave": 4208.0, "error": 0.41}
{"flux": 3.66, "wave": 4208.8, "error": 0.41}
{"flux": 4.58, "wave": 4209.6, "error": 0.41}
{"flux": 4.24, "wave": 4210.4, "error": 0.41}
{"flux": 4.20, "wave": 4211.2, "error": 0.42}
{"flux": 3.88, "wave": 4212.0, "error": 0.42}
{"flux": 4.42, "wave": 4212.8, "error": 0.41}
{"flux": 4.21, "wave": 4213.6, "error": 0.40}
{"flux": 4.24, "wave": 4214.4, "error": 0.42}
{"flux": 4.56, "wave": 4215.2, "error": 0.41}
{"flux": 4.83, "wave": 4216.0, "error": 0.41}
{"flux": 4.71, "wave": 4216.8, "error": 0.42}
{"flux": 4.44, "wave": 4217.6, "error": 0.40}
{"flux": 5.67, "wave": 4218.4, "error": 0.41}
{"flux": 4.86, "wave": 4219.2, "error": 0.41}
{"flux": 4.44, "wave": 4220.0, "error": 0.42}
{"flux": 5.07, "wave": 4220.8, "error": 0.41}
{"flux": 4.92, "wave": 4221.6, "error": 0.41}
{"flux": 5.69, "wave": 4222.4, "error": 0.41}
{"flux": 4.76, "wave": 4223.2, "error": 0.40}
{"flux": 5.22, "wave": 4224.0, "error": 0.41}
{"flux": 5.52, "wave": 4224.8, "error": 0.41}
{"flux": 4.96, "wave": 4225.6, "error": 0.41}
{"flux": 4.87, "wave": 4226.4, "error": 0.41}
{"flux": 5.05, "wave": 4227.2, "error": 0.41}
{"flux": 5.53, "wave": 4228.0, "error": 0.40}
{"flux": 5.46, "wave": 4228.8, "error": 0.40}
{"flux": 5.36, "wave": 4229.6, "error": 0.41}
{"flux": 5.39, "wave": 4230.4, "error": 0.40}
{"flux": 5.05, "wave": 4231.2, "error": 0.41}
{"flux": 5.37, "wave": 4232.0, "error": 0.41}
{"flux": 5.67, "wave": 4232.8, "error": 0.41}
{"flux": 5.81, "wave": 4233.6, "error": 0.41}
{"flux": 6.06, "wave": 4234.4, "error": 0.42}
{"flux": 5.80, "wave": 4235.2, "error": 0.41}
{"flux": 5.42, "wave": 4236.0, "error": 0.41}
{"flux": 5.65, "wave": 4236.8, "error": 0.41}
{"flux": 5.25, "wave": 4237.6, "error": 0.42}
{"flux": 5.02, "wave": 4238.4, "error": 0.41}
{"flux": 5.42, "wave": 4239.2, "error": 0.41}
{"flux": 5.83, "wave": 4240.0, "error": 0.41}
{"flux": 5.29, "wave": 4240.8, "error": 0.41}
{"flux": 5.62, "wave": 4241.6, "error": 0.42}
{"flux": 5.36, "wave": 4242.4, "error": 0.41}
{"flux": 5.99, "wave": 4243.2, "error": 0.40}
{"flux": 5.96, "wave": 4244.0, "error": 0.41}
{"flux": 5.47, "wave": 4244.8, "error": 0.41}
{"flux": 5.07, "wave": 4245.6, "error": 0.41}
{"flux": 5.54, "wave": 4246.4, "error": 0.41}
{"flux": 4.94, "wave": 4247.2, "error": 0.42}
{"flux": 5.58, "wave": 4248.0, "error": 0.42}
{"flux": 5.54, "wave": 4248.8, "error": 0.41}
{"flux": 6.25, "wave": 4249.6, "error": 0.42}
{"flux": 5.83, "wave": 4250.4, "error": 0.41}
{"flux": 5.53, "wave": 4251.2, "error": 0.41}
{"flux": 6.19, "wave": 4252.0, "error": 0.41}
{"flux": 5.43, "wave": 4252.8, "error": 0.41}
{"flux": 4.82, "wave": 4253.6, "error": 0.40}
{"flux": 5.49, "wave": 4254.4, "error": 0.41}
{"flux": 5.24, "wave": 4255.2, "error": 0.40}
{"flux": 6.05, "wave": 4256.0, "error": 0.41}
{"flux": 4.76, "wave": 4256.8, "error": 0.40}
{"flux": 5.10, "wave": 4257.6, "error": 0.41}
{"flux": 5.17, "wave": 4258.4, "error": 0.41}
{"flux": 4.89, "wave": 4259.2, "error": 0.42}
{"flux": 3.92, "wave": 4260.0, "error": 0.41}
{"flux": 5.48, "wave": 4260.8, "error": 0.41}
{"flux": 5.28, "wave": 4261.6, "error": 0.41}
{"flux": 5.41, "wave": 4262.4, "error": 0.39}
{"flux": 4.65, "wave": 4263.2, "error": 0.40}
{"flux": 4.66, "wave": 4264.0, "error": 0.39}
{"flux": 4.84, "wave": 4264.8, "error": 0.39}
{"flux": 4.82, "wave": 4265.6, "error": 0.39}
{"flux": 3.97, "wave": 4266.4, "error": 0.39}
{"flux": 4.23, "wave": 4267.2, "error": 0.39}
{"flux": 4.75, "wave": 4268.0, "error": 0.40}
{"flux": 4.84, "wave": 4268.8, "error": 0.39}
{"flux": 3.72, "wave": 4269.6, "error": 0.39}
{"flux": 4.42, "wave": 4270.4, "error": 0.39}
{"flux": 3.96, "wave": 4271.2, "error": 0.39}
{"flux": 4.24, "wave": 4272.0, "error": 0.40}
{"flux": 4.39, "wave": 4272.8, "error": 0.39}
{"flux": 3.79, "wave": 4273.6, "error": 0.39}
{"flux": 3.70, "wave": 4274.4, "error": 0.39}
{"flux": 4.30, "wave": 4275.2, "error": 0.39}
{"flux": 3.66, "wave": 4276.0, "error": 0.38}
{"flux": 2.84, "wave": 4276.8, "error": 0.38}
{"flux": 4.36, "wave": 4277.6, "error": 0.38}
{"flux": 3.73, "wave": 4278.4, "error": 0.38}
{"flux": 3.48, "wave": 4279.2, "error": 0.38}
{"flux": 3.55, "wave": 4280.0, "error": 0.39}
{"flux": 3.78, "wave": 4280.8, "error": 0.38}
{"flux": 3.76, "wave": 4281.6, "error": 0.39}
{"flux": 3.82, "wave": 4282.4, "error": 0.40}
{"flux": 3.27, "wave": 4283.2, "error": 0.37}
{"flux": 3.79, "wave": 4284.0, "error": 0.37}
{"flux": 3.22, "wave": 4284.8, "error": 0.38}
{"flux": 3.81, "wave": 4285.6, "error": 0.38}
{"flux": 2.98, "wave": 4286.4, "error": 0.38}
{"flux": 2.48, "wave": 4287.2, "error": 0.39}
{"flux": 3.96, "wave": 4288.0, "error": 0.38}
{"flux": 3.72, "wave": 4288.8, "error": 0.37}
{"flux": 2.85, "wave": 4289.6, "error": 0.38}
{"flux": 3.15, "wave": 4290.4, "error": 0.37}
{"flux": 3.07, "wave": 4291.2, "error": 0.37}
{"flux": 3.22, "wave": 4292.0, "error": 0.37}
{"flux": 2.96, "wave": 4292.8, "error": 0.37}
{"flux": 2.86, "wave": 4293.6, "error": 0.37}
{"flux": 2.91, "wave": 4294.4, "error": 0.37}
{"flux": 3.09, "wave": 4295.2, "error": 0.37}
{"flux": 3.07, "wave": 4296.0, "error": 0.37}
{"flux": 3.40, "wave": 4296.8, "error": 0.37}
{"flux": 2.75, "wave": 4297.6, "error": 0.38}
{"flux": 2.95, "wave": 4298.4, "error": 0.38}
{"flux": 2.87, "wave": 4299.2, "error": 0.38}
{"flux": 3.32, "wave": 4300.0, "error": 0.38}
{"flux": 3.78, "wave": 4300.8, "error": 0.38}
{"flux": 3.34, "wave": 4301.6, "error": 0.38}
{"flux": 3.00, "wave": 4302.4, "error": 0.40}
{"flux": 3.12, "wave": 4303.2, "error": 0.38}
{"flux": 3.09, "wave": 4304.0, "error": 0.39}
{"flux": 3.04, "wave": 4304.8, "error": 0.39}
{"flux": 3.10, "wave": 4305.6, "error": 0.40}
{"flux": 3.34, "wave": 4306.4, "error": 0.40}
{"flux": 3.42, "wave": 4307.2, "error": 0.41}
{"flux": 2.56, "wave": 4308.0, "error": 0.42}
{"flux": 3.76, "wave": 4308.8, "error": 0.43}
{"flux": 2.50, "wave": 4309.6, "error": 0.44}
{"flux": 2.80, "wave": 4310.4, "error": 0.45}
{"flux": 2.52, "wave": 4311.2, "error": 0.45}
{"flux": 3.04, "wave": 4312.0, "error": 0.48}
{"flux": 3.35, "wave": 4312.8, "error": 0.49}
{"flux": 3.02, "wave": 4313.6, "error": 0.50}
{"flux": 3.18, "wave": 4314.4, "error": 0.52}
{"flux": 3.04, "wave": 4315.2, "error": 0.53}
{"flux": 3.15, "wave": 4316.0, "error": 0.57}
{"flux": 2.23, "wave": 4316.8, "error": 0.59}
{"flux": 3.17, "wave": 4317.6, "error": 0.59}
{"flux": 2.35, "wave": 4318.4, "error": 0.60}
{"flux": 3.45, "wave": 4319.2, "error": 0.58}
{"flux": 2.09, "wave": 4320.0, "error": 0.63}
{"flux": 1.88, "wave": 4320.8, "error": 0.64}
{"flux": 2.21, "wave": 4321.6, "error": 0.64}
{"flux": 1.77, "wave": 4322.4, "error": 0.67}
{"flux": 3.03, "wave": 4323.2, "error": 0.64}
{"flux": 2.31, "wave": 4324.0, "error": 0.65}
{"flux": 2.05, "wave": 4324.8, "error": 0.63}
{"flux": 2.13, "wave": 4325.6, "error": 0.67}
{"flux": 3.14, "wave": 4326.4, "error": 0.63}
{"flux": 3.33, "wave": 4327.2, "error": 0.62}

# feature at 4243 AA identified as C IV 1549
